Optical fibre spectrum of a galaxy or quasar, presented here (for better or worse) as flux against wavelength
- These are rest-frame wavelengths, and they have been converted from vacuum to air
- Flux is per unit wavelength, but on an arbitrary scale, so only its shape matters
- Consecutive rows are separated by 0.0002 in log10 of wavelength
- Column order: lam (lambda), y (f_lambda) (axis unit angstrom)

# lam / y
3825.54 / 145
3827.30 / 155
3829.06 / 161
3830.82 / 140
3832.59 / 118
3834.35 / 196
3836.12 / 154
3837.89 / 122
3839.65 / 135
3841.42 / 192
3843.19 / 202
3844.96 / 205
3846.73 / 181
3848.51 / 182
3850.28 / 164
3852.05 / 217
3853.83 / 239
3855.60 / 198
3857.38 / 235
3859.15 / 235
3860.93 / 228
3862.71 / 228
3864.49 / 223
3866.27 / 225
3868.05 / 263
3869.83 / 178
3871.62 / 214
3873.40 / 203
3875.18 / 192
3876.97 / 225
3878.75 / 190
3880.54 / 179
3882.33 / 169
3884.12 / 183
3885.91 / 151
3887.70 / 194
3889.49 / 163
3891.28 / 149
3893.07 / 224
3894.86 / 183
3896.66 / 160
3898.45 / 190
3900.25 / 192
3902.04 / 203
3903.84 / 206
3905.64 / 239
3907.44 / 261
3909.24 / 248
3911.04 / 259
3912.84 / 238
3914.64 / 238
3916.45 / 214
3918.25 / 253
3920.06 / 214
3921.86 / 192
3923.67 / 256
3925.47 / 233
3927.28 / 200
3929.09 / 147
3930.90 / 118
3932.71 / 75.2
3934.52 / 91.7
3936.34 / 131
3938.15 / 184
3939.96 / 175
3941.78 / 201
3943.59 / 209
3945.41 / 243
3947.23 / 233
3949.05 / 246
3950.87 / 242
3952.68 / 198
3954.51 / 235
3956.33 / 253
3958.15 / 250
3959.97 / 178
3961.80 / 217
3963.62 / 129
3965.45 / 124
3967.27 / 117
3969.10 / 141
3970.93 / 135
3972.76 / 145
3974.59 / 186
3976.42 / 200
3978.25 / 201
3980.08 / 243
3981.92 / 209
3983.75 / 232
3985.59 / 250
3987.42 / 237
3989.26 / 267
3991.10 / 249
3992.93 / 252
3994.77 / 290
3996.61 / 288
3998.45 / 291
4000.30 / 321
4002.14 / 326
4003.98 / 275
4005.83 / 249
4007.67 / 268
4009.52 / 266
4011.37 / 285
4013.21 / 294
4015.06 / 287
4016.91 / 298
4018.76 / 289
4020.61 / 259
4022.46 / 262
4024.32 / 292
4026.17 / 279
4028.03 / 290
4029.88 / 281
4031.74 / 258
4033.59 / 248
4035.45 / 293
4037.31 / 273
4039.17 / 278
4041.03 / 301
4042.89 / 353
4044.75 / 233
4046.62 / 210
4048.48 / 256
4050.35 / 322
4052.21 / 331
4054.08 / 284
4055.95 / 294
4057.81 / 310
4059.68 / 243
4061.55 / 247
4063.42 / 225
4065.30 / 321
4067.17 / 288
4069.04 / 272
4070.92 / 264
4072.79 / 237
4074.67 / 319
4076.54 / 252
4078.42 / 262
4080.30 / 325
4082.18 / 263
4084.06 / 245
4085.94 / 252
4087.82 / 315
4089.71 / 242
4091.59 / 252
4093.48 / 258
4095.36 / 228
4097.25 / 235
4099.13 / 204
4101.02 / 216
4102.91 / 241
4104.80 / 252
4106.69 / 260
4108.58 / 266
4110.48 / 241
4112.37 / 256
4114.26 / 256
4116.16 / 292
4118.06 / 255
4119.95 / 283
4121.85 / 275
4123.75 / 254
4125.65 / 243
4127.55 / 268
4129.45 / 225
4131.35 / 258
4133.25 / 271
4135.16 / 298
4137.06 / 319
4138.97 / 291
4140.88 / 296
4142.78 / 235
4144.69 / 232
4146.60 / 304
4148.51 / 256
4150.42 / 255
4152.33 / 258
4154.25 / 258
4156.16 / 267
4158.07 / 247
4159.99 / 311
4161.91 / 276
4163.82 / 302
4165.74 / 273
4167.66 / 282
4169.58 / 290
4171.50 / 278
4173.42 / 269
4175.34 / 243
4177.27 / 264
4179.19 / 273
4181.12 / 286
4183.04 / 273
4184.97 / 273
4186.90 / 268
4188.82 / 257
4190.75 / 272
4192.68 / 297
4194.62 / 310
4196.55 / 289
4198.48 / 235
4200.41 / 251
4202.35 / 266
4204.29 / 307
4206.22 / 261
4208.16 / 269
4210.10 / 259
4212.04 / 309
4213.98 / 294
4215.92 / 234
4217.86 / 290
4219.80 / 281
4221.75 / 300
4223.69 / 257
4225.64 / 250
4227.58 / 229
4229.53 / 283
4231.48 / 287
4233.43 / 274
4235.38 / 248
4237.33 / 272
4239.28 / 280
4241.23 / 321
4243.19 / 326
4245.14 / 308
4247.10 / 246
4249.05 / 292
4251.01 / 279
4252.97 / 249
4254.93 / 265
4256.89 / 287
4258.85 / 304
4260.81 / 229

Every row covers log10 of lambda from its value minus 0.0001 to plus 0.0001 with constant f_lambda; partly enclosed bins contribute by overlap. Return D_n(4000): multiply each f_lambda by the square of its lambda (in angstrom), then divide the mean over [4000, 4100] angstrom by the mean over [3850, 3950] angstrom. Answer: 1.46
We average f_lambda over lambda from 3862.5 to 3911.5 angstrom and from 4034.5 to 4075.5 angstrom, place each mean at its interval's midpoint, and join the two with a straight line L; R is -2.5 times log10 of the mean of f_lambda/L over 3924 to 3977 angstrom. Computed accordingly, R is 0.27 mag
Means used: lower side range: 203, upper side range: 280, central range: 181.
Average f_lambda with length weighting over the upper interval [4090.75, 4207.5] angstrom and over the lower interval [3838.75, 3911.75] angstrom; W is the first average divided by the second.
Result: 1.31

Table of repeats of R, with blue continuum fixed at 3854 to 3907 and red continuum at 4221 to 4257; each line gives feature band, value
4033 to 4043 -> -0.22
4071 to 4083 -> -0.14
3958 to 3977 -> 0.33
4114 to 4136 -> -0.05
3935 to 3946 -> 0.16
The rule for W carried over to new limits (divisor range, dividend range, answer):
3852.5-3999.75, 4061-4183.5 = 1.29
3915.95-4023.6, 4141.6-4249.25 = 1.23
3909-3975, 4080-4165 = 1.36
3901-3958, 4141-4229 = 1.30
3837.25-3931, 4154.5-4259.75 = 1.36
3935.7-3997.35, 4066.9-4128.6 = 1.24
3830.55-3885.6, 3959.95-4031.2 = 1.25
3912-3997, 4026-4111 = 1.32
